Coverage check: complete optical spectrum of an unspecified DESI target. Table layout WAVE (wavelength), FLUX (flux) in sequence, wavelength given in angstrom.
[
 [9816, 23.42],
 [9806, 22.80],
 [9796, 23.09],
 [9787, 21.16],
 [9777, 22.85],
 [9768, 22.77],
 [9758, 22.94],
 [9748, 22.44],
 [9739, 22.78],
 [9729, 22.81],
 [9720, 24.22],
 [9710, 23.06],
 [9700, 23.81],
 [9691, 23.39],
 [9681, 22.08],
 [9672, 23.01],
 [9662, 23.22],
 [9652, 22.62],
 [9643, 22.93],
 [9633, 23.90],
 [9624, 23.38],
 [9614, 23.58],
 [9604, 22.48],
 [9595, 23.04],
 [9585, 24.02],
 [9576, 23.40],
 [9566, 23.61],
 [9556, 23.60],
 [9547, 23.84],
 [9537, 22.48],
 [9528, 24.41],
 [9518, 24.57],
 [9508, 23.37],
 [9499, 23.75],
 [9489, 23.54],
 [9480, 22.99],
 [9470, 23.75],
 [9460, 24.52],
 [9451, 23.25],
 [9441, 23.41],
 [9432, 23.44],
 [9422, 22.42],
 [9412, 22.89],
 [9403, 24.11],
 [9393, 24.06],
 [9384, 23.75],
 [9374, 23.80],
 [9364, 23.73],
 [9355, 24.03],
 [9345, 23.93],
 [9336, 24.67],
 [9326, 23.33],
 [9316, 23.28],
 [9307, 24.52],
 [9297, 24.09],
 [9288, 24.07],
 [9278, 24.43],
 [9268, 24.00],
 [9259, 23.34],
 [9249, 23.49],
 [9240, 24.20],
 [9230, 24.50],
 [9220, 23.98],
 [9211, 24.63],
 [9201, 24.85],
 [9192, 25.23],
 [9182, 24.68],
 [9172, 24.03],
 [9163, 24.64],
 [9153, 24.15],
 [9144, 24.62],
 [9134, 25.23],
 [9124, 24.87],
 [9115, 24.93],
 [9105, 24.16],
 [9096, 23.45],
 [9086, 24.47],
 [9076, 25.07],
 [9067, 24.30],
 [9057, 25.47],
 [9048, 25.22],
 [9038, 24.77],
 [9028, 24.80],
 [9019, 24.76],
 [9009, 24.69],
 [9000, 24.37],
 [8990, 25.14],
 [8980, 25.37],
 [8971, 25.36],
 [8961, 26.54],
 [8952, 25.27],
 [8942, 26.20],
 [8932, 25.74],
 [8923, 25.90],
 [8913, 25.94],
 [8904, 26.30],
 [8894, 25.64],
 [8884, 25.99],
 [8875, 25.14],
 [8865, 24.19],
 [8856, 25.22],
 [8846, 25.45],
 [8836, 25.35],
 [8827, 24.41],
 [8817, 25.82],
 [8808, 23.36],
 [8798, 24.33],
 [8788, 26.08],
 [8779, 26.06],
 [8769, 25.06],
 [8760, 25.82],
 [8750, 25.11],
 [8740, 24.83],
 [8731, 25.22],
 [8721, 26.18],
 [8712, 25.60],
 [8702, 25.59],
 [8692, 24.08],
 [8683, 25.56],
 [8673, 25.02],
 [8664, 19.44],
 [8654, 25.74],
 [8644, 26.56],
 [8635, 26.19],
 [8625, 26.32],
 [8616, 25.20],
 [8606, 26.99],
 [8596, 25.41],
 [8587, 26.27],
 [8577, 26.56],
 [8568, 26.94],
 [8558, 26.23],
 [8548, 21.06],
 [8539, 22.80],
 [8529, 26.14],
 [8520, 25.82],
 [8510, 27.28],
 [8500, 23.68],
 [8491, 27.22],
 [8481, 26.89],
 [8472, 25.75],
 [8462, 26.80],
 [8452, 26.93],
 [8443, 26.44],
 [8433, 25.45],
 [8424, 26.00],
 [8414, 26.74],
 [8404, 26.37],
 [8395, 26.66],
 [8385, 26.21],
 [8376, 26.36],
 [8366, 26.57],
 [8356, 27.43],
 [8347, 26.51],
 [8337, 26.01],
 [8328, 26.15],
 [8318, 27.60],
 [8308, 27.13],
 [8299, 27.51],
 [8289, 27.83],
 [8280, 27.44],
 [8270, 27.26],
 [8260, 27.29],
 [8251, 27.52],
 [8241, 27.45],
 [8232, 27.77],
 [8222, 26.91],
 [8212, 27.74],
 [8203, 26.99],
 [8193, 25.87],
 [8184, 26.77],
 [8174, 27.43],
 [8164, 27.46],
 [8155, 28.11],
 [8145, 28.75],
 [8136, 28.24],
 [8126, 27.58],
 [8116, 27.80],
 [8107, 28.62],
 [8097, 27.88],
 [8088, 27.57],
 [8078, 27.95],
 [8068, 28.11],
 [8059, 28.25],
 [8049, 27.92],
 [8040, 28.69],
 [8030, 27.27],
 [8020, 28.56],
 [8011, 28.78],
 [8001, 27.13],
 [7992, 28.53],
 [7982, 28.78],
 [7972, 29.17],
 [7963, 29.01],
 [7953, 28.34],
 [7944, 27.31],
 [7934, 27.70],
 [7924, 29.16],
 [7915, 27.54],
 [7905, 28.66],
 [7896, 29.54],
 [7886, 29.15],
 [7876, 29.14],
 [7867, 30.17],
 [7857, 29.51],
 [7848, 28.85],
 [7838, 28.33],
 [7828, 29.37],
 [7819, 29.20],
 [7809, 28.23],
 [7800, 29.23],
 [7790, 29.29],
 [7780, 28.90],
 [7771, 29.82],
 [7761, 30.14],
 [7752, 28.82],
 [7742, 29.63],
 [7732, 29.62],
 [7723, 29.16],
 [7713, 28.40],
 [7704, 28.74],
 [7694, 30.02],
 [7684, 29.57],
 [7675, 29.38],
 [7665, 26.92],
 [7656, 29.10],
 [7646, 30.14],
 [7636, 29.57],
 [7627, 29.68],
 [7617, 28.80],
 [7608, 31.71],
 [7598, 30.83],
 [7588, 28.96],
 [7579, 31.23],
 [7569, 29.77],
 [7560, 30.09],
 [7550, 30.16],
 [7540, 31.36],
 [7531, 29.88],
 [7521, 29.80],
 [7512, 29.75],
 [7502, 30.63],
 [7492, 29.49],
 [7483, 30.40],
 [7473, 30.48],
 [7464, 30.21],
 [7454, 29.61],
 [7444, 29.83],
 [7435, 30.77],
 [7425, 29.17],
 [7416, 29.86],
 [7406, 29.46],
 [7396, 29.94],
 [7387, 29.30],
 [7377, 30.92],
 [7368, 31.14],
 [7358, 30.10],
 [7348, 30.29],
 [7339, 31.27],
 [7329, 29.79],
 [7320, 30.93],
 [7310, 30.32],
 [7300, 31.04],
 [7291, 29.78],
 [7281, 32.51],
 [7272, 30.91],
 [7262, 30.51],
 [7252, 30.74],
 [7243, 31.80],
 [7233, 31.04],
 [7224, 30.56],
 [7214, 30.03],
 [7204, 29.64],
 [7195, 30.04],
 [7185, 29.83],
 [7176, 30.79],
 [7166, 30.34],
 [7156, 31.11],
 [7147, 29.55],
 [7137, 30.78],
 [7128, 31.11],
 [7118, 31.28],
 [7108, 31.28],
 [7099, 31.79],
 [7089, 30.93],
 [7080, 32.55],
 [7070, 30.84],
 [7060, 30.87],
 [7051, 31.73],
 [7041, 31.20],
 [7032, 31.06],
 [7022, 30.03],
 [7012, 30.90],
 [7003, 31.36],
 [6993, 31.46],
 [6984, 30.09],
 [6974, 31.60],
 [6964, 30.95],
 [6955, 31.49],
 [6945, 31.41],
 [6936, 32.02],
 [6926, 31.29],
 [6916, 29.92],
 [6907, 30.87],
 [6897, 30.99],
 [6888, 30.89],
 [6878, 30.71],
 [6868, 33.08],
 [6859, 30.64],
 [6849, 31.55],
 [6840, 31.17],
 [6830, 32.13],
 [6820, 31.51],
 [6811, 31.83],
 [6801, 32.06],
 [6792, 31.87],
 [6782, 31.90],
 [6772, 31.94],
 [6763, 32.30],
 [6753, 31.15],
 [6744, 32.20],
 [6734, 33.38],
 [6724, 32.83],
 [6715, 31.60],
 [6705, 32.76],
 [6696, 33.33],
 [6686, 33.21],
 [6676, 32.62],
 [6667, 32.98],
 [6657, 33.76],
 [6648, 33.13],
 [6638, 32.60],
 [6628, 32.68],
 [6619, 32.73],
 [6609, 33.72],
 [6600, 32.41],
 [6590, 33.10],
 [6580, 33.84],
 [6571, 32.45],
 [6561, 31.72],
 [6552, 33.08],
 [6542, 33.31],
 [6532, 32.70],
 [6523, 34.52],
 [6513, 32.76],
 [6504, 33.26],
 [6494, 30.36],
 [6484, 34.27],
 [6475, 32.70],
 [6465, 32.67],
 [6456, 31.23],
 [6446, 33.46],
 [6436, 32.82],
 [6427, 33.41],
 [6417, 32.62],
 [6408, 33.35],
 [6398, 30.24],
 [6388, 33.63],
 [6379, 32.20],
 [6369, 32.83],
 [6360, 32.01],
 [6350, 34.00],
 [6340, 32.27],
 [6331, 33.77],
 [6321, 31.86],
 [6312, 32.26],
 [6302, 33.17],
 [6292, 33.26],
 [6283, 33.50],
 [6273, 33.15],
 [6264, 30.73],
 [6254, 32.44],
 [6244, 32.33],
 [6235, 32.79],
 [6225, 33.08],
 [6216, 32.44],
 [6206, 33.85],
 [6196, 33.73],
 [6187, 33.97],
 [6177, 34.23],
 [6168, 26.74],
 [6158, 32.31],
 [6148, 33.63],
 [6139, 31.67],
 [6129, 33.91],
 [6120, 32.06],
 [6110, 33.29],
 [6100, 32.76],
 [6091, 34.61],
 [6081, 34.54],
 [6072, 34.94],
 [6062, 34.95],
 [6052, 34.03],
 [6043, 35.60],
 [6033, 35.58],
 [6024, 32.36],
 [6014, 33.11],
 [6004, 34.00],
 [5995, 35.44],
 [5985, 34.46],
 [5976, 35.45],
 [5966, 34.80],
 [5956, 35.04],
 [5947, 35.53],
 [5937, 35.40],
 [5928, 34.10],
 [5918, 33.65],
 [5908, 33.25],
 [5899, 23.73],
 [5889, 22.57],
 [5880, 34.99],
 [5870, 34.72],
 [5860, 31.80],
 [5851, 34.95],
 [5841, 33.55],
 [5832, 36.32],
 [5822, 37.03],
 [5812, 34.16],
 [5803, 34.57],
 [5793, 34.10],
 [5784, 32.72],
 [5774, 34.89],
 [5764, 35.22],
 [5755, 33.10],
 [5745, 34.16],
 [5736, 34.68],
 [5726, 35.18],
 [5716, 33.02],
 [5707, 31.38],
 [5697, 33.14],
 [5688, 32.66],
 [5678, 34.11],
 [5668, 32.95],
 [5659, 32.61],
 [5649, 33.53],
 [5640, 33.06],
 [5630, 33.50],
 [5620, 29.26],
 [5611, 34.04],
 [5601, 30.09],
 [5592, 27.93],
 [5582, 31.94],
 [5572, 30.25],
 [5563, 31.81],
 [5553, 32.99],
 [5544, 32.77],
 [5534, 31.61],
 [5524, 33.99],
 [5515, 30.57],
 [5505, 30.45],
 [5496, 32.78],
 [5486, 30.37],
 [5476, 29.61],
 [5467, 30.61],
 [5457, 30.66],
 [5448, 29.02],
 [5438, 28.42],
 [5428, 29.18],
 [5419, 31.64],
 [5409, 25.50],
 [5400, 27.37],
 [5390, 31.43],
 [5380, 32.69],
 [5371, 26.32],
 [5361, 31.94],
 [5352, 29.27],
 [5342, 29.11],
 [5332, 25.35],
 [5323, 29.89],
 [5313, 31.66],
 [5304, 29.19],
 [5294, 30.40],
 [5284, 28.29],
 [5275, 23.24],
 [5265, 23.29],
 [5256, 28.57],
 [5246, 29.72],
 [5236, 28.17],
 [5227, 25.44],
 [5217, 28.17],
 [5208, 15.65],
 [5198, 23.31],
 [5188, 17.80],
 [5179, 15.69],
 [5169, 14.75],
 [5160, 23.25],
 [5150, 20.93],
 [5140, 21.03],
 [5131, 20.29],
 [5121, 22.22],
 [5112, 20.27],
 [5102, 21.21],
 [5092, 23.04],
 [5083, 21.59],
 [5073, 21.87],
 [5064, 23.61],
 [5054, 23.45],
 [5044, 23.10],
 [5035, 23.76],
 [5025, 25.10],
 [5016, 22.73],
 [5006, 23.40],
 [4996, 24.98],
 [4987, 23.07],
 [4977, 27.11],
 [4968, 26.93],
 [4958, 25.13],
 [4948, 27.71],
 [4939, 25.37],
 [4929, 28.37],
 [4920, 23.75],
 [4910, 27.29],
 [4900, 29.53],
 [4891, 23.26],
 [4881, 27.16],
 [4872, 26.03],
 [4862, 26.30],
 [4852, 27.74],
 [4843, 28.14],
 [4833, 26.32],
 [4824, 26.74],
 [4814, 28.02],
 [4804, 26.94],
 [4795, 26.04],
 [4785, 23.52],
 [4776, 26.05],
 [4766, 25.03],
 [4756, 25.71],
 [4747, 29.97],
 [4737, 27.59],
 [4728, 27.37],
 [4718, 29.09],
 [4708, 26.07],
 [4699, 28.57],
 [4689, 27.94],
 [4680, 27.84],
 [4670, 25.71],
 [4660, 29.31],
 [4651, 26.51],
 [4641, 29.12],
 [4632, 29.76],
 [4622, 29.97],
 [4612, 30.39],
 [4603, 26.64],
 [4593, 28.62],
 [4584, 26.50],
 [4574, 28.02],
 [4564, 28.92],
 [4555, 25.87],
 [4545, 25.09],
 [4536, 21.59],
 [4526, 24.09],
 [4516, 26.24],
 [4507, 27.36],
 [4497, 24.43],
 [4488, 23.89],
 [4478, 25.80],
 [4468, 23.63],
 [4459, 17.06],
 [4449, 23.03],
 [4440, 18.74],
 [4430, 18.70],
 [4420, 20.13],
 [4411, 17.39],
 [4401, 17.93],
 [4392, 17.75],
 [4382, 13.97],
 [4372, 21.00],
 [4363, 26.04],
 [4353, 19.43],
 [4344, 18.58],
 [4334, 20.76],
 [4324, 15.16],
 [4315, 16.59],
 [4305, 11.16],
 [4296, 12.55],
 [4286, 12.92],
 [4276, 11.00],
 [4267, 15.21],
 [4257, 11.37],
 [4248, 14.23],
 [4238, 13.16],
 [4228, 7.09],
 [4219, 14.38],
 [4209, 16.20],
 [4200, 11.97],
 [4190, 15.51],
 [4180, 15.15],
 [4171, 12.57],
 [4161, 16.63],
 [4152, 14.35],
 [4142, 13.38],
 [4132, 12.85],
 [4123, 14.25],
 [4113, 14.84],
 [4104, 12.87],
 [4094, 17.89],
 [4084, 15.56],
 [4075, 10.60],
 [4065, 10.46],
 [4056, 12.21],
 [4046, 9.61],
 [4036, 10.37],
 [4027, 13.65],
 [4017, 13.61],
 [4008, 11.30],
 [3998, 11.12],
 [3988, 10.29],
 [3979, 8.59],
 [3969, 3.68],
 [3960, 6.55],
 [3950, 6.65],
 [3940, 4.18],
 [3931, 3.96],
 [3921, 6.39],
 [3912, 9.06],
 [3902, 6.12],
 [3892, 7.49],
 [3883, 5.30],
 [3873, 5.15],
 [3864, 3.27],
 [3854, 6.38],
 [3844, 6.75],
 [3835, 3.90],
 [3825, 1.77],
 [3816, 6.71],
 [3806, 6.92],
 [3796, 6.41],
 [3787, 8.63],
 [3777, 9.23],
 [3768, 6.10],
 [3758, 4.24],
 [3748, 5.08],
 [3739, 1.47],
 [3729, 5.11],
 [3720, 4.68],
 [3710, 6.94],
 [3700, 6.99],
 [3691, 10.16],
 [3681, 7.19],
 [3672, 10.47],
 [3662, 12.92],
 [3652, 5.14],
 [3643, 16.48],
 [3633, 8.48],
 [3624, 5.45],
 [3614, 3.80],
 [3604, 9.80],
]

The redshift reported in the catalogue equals 0.000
